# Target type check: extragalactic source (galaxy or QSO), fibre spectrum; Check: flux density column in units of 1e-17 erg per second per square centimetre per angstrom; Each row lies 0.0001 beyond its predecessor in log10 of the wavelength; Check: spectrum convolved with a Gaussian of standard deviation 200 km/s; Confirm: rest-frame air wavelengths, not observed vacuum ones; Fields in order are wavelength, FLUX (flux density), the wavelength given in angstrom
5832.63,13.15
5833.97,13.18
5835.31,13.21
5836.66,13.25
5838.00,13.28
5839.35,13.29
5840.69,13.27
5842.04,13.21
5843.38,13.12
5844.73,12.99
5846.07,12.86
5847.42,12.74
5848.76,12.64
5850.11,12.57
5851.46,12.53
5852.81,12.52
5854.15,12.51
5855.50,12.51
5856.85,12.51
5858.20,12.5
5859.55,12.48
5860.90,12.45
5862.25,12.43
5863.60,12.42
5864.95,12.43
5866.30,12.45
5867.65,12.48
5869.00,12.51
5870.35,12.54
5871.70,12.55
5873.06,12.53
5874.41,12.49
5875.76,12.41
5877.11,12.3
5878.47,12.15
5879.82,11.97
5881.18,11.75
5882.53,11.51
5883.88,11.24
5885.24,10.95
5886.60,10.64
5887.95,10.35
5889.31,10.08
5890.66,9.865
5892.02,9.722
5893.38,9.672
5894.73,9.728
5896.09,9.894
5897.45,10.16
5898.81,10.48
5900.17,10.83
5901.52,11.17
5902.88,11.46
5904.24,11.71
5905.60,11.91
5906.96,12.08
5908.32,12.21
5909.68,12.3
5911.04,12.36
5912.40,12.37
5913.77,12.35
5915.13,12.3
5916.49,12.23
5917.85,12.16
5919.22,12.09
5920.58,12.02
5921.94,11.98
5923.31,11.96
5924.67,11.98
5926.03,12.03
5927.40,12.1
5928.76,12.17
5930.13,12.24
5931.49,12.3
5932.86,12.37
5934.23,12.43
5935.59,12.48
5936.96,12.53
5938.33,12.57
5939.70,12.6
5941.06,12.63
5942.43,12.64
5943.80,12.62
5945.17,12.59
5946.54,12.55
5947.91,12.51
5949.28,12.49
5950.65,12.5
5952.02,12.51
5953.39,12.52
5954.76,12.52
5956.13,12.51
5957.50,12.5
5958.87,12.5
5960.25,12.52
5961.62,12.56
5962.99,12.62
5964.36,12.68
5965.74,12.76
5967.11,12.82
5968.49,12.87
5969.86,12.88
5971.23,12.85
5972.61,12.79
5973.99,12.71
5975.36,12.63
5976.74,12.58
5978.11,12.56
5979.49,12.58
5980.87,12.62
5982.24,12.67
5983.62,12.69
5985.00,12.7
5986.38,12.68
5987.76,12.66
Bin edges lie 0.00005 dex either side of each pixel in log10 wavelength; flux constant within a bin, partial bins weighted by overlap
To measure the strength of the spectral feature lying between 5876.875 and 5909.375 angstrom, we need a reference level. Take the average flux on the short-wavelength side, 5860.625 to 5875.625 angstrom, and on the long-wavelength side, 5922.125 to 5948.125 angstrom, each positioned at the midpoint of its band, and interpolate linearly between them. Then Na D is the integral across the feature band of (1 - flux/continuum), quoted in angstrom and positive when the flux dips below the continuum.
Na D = 3.8 angstrom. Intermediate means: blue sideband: 12.5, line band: 11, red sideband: 12.4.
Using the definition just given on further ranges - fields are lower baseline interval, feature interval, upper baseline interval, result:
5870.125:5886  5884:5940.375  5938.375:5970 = 3.2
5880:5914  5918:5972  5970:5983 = -1.9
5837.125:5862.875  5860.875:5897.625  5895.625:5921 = 2.3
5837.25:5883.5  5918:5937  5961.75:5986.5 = 0.7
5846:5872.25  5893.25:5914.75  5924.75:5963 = 2.0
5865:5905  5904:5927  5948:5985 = -0.6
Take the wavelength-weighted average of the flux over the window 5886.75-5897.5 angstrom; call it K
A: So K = 9.96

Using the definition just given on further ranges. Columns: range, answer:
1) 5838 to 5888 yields 12.4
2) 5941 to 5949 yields 12.6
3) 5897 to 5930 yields 11.9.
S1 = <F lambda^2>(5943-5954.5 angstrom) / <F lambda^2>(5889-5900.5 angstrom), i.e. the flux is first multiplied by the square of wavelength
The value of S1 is 1.27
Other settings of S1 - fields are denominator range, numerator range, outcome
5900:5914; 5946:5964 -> 1.07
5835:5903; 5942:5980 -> 1.09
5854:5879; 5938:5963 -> 1.04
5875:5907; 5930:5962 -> 1.16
